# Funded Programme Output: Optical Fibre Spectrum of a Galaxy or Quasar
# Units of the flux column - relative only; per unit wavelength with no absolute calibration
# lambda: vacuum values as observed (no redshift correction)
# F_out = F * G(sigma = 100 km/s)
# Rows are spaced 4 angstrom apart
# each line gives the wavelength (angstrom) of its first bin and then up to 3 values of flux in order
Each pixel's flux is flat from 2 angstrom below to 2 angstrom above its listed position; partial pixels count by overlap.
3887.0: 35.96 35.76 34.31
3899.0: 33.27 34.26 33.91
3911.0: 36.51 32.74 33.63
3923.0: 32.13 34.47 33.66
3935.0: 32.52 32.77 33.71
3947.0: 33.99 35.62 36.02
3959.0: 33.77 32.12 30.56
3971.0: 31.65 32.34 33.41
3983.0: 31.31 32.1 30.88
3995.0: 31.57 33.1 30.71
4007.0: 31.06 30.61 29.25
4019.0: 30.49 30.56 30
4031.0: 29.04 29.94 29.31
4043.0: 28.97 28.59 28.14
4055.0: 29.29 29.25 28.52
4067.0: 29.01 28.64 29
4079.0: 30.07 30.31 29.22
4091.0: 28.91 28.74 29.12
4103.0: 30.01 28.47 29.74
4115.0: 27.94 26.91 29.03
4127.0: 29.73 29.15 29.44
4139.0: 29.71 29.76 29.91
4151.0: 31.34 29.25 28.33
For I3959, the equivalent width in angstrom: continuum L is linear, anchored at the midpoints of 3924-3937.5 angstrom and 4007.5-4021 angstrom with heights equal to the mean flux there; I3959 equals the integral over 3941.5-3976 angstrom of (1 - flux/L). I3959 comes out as -1.0 angstrom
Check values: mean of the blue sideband 33.4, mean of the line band 33.3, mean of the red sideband 30.2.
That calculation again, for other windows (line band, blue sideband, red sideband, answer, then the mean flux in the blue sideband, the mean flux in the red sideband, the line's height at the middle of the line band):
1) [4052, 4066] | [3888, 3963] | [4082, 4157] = 0.8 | 34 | 29.3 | 30.8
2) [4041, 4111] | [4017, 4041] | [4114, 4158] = 1.3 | 29.9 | 29.3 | 29.6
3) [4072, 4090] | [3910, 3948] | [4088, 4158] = 0.4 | 33.5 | 29.2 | 30.2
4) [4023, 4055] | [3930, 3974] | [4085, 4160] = 2.0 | 33.3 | 29.2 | 31.2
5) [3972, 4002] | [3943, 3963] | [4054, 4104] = 0.9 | 34.5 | 29.2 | 33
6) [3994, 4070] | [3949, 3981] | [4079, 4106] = 3.4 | 33.2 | 29.4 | 31.2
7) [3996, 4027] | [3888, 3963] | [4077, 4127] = 0.8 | 34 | 29.1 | 31.6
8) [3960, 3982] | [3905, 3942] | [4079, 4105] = 0.2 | 33.6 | 29.4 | 32.4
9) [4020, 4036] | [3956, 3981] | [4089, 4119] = 0.5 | 32.5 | 28.9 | 30.9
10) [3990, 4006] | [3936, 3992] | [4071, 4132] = 0.2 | 32.9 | 29.1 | 32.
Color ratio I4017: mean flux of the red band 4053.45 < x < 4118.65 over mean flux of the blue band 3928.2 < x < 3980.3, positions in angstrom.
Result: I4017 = 0.9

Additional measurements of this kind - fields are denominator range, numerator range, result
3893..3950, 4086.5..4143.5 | 0.86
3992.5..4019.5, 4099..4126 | 0.93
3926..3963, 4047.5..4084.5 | 0.86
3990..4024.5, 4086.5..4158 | 0.95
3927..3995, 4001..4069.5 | 0.90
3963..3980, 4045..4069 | 0.90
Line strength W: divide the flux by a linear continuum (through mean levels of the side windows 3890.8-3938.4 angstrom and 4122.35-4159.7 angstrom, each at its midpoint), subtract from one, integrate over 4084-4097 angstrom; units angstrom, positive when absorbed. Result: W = 0.6 angstrom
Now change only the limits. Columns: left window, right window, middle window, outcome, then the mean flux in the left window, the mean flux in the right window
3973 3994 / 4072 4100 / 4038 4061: 1.0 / 32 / 29.3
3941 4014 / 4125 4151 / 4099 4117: 0.7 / 32.4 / 29.7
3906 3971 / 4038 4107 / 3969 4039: 0.8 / 33.6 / 29.1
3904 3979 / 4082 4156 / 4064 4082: 0.7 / 33.5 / 29.3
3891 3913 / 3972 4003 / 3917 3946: 0.3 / 34.6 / 32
